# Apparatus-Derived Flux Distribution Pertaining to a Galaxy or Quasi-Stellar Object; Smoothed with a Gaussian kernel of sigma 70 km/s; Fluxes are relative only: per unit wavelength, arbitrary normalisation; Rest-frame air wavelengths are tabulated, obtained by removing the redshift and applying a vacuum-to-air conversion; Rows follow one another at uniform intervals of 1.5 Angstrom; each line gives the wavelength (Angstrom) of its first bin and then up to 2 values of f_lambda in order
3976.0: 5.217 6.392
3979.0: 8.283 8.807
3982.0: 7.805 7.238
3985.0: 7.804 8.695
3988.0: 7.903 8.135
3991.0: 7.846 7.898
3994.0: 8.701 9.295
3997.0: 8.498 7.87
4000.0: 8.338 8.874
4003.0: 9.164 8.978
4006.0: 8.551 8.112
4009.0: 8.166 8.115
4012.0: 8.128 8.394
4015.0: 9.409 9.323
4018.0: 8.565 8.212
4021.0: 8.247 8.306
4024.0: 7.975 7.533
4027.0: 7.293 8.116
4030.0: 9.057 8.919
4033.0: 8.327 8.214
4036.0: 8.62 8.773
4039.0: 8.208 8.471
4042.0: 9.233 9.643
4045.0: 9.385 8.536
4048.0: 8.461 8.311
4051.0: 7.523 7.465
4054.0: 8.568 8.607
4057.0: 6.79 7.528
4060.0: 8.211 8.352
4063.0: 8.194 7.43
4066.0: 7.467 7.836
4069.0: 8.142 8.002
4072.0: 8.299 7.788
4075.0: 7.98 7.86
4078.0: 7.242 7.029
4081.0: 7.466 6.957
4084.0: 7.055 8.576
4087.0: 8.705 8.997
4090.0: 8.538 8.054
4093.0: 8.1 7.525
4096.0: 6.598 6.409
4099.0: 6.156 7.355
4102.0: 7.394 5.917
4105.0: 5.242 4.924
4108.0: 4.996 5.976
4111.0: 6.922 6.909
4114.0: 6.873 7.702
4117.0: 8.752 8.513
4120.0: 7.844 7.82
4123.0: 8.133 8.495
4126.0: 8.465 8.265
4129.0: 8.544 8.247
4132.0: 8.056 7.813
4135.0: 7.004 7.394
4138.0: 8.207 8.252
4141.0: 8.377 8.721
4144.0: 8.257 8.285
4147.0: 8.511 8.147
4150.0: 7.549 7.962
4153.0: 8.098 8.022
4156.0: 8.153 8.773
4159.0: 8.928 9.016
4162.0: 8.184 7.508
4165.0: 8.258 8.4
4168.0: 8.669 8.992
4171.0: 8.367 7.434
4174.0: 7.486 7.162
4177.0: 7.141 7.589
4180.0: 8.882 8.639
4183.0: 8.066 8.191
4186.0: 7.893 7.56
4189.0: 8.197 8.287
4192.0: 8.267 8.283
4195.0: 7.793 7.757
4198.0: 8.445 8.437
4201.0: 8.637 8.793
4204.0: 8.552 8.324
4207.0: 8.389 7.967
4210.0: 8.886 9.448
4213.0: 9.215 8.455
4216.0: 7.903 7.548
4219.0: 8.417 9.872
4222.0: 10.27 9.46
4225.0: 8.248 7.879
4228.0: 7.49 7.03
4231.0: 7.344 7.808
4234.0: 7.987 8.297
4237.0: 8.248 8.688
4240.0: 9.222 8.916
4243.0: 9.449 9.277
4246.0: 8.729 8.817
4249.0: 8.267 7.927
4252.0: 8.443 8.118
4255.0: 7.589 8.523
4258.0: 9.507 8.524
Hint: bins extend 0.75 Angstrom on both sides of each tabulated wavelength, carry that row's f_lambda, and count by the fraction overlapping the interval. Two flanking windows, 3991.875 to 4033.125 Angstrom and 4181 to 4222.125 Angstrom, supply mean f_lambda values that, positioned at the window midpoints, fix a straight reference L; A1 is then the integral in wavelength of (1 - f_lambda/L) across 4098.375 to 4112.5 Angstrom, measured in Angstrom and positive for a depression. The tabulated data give 3.8 Angstrom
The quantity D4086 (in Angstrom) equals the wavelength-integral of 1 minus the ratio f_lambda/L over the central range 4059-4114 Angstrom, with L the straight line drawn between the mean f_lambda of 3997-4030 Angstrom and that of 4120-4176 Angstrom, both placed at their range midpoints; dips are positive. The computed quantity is 6.13 Angstrom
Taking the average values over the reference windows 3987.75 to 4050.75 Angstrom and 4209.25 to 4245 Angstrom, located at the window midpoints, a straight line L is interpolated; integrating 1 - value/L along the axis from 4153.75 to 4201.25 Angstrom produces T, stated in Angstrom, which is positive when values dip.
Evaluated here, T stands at 2.1 Angstrom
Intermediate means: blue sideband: 8.48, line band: 8.16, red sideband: 8.55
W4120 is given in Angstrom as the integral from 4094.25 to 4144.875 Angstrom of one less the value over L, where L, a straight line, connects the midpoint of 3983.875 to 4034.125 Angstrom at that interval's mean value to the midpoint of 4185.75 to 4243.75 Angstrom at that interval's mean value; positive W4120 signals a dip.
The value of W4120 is 5.9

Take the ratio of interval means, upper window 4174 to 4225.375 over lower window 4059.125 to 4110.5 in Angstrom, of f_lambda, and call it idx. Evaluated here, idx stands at 1.14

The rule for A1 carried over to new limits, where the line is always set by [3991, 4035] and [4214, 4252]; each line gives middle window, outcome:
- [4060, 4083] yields 1.84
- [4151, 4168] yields 0.26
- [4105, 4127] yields 3.11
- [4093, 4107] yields 3.20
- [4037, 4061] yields 0.22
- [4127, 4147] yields 0.77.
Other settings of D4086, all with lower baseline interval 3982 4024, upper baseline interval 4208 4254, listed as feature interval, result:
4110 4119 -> 1.0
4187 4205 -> 0.5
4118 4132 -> 0.3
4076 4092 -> 1.1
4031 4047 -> -0.7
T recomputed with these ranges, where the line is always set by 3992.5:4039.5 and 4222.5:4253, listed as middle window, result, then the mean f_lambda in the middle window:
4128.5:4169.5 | 1.0 Angstrom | 8.21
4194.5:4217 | -0.2 Angstrom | 8.46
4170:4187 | 1.0 Angstrom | 7.91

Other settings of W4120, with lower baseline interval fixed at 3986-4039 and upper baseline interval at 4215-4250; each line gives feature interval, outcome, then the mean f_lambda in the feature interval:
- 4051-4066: 1.0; 7.86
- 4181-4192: 0.5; 8.12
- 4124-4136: 0.5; 8.09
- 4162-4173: 0.3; 8.25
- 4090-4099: 1.2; 7.34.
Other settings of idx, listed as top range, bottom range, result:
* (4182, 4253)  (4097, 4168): 1.09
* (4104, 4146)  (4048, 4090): 0.96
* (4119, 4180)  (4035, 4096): 1.01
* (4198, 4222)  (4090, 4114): 1.30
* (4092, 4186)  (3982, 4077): 0.94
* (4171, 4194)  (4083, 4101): 1.04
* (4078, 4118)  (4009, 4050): 0.84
